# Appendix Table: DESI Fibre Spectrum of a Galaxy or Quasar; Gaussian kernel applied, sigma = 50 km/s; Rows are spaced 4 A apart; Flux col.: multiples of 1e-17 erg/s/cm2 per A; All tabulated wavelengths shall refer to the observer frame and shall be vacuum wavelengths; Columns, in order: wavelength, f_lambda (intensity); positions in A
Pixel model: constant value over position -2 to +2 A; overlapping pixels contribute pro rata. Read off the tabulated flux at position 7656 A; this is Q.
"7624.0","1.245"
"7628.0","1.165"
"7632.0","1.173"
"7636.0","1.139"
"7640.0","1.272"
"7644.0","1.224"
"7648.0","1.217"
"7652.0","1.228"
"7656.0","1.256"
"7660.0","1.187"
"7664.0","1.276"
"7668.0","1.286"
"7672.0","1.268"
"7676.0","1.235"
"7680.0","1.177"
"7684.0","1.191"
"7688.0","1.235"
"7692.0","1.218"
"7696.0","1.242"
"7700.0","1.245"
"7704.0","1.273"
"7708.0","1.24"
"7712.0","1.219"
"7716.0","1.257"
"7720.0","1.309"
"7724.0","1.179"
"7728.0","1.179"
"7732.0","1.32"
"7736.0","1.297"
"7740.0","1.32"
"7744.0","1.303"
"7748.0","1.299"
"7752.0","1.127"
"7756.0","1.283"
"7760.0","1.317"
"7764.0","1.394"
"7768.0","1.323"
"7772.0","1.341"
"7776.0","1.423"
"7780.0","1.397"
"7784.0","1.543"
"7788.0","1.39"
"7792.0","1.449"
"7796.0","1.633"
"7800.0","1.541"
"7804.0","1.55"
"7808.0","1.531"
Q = 1.256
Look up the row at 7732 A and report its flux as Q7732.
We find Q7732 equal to 1.32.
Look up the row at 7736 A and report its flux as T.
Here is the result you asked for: 1.297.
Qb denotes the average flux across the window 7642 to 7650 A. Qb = 1.22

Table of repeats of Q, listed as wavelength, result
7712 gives 1.219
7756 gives 1.283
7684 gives 1.191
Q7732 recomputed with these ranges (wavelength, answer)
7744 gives 1.303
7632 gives 1.173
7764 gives 1.394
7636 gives 1.139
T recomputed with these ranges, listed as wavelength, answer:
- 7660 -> 1.187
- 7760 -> 1.317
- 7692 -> 1.218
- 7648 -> 1.217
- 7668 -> 1.286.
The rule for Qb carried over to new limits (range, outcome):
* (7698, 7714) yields 1.24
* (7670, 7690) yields 1.22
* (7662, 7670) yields 1.28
